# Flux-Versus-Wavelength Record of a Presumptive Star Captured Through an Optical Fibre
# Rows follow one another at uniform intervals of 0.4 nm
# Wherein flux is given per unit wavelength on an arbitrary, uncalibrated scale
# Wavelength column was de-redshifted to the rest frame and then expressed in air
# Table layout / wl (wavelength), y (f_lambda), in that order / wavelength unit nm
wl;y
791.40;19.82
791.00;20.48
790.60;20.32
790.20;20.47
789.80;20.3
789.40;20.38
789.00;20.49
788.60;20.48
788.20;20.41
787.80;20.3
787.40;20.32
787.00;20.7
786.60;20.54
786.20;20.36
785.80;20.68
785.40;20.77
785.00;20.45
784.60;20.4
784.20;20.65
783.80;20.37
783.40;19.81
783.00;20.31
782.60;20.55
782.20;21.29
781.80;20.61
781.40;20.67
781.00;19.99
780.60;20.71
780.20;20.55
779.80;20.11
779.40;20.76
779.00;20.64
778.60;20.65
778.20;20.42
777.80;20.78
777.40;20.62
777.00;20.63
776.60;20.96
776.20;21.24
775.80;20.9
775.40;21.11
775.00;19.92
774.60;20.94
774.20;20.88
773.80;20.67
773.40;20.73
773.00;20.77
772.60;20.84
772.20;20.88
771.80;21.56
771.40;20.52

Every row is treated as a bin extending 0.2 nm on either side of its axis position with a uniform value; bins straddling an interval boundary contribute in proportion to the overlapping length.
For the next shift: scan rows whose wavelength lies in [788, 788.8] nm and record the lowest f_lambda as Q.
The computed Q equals 20.41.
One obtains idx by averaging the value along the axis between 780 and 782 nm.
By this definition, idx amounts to 20.5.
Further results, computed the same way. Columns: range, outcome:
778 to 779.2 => 20.6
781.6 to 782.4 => 20.9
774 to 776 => 20.8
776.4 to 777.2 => 20.8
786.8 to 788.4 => 20.4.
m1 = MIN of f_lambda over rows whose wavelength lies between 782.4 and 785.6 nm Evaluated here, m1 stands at 19.81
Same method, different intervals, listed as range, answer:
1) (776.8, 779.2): 20.42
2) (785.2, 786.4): 20.36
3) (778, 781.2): 19.99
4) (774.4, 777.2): 19.92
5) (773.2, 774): 20.67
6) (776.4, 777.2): 20.63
